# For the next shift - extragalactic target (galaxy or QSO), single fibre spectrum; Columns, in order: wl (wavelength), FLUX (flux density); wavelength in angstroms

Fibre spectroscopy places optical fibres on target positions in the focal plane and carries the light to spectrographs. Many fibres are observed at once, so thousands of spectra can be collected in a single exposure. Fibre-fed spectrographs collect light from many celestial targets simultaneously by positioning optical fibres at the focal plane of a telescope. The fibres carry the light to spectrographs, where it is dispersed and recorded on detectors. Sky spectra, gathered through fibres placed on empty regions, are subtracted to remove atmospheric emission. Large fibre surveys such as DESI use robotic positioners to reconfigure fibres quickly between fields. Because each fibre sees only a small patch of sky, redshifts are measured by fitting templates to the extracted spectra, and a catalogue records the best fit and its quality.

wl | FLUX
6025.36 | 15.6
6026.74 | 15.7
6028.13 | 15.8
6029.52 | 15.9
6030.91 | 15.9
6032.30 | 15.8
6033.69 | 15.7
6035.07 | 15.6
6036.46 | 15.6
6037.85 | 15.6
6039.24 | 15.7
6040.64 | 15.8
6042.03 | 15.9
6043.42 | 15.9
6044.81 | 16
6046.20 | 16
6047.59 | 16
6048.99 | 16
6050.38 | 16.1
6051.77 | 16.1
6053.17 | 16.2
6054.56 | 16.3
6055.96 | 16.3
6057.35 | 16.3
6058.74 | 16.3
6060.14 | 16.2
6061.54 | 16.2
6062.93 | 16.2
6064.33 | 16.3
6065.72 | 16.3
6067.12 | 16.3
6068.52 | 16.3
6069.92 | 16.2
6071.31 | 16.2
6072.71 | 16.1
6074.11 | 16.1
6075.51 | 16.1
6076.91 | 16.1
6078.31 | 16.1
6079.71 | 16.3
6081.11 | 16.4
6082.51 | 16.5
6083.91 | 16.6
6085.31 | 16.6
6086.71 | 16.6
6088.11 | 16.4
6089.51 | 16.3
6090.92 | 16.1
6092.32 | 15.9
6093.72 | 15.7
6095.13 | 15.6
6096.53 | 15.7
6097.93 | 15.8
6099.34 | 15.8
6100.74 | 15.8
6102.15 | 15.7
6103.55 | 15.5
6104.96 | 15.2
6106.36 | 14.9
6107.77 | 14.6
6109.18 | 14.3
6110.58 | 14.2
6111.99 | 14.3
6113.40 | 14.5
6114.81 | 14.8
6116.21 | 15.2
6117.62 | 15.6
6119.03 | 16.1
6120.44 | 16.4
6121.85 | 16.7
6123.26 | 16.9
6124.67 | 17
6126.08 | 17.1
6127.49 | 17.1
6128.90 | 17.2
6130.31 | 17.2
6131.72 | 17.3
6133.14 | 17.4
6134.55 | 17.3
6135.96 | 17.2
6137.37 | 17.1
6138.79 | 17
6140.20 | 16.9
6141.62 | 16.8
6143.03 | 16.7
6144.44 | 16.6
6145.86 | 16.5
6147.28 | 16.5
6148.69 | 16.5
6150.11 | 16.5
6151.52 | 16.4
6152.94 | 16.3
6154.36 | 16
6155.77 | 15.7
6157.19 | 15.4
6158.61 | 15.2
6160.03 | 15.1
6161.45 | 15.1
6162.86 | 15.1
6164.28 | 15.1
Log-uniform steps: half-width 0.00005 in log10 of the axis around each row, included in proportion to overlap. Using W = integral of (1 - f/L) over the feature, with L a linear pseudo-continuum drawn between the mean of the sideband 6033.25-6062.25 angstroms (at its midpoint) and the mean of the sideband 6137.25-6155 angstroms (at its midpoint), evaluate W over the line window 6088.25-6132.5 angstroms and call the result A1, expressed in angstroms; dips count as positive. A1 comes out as 1.4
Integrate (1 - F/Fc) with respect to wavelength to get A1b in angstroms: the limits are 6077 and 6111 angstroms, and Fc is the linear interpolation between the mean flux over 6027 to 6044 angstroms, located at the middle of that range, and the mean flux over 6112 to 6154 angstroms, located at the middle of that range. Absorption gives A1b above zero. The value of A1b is 0.9 angstroms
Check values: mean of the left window 15.8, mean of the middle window 15.8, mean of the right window 16.5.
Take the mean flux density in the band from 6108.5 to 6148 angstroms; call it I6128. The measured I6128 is 16.4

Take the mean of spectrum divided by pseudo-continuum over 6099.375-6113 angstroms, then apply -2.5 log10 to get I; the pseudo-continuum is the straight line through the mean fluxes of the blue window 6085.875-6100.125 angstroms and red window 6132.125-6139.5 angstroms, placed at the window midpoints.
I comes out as 0.10 mag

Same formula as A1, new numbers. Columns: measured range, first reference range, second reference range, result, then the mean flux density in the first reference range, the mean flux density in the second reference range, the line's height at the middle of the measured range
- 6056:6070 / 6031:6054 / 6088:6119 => -0.5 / 15.9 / 15.4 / 15.7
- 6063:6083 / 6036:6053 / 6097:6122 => -0.8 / 15.9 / 15.3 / 15.6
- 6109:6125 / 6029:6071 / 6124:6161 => 0.9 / 16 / 16.6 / 16.4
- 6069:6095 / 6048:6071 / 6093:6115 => -0.9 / 16.2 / 15.2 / 15.7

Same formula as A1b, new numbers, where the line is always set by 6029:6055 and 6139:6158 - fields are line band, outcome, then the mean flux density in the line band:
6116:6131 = -0.3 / 16.6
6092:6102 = 0.2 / 15.7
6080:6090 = -0.2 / 16.5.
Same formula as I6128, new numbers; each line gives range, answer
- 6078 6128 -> 15.8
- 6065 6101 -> 16.2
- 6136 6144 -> 16.9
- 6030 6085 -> 16.1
